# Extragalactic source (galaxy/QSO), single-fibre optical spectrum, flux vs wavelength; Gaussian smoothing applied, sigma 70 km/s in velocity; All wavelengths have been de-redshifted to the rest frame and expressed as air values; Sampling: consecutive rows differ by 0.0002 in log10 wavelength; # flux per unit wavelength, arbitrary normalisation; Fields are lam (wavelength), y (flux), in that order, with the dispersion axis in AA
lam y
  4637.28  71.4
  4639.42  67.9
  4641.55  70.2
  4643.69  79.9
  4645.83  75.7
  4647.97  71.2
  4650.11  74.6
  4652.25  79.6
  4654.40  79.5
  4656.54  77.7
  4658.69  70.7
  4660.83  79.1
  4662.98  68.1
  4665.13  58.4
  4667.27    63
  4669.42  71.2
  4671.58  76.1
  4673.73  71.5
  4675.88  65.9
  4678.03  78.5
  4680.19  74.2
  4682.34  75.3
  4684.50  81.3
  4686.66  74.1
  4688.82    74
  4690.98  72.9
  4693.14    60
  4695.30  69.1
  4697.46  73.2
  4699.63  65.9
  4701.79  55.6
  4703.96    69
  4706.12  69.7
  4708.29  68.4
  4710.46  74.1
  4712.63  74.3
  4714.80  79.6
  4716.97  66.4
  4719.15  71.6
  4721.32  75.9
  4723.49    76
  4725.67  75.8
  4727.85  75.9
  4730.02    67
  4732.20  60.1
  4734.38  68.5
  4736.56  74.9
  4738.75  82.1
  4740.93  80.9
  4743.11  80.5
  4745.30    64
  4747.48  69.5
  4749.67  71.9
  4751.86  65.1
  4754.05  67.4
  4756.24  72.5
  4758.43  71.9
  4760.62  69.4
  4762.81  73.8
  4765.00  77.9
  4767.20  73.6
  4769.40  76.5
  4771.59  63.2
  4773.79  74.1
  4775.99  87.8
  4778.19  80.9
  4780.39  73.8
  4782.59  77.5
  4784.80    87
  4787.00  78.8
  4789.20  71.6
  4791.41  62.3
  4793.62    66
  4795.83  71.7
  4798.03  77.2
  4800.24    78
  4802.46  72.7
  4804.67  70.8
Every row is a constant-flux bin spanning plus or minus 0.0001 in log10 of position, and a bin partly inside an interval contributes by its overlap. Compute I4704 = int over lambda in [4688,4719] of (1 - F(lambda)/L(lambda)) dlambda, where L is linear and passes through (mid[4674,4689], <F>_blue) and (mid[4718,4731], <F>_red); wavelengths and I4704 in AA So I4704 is 2.0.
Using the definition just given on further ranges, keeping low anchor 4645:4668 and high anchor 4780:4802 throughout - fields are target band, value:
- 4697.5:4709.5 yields 1.1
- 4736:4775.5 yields 0.5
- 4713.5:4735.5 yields 0.5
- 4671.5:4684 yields -0.1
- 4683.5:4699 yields 0.3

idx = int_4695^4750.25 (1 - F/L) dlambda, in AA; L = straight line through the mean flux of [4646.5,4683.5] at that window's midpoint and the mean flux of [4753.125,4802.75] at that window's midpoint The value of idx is 1.4 AA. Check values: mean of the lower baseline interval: 72.7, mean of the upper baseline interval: 74.2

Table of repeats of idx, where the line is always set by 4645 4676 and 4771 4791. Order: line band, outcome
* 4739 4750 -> 0.2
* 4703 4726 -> 0.5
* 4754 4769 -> 0.7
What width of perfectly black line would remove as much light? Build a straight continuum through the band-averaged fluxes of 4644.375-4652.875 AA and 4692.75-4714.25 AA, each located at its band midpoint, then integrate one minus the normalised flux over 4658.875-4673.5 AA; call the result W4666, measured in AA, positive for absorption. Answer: 0.71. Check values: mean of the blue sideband 75.3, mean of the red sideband 68.5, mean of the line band 69.5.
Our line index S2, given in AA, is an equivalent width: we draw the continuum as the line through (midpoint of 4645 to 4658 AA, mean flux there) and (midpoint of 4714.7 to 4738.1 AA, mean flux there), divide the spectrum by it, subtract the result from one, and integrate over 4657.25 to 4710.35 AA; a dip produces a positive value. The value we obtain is 2.84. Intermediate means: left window 76.2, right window 71.8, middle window 70.3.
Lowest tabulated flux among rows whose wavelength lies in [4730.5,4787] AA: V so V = 60.1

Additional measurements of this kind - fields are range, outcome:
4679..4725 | 55.6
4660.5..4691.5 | 58.4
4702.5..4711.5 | 68.4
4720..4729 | 75.8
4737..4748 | 64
